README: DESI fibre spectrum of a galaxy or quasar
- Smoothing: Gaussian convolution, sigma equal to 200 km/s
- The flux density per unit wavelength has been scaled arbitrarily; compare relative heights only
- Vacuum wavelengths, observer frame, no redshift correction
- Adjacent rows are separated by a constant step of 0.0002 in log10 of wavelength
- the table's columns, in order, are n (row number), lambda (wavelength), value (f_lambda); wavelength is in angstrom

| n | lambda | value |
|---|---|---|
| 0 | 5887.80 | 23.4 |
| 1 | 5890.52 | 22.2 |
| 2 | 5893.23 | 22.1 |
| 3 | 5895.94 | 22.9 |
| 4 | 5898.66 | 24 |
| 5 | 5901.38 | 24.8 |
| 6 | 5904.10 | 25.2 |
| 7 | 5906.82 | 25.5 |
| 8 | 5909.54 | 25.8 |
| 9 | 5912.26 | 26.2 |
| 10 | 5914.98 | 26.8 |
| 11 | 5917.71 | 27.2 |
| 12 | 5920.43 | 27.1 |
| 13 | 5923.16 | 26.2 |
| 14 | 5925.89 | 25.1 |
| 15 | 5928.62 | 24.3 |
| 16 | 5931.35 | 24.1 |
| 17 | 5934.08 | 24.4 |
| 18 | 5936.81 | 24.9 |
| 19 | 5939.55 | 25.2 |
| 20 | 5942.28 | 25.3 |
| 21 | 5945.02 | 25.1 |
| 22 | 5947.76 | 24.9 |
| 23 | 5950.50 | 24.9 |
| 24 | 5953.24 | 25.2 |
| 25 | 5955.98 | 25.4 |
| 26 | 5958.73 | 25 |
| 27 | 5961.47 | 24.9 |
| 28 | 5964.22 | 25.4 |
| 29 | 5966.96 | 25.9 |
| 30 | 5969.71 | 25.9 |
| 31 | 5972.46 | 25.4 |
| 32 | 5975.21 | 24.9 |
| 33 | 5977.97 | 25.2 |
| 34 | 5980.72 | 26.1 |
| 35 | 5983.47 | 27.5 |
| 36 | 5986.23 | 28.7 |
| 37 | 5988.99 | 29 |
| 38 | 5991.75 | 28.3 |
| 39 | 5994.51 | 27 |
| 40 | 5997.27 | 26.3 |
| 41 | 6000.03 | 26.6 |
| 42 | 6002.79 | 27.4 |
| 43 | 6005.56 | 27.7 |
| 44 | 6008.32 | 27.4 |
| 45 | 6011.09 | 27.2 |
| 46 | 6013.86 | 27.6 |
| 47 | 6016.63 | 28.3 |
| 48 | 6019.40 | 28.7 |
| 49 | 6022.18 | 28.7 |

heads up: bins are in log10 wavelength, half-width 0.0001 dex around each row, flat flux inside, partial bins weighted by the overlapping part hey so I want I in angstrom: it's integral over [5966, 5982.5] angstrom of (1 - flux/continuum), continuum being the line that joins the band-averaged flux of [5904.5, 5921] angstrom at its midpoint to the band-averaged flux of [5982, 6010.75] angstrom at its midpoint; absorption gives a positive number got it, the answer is 1.0 angstrom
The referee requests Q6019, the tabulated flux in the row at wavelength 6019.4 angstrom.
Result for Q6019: 28.7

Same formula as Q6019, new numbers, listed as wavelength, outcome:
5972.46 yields 25.4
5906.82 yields 25.5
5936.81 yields 24.9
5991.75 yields 28.3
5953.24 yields 25.2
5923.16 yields 26.2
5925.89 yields 25.1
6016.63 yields 28.3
